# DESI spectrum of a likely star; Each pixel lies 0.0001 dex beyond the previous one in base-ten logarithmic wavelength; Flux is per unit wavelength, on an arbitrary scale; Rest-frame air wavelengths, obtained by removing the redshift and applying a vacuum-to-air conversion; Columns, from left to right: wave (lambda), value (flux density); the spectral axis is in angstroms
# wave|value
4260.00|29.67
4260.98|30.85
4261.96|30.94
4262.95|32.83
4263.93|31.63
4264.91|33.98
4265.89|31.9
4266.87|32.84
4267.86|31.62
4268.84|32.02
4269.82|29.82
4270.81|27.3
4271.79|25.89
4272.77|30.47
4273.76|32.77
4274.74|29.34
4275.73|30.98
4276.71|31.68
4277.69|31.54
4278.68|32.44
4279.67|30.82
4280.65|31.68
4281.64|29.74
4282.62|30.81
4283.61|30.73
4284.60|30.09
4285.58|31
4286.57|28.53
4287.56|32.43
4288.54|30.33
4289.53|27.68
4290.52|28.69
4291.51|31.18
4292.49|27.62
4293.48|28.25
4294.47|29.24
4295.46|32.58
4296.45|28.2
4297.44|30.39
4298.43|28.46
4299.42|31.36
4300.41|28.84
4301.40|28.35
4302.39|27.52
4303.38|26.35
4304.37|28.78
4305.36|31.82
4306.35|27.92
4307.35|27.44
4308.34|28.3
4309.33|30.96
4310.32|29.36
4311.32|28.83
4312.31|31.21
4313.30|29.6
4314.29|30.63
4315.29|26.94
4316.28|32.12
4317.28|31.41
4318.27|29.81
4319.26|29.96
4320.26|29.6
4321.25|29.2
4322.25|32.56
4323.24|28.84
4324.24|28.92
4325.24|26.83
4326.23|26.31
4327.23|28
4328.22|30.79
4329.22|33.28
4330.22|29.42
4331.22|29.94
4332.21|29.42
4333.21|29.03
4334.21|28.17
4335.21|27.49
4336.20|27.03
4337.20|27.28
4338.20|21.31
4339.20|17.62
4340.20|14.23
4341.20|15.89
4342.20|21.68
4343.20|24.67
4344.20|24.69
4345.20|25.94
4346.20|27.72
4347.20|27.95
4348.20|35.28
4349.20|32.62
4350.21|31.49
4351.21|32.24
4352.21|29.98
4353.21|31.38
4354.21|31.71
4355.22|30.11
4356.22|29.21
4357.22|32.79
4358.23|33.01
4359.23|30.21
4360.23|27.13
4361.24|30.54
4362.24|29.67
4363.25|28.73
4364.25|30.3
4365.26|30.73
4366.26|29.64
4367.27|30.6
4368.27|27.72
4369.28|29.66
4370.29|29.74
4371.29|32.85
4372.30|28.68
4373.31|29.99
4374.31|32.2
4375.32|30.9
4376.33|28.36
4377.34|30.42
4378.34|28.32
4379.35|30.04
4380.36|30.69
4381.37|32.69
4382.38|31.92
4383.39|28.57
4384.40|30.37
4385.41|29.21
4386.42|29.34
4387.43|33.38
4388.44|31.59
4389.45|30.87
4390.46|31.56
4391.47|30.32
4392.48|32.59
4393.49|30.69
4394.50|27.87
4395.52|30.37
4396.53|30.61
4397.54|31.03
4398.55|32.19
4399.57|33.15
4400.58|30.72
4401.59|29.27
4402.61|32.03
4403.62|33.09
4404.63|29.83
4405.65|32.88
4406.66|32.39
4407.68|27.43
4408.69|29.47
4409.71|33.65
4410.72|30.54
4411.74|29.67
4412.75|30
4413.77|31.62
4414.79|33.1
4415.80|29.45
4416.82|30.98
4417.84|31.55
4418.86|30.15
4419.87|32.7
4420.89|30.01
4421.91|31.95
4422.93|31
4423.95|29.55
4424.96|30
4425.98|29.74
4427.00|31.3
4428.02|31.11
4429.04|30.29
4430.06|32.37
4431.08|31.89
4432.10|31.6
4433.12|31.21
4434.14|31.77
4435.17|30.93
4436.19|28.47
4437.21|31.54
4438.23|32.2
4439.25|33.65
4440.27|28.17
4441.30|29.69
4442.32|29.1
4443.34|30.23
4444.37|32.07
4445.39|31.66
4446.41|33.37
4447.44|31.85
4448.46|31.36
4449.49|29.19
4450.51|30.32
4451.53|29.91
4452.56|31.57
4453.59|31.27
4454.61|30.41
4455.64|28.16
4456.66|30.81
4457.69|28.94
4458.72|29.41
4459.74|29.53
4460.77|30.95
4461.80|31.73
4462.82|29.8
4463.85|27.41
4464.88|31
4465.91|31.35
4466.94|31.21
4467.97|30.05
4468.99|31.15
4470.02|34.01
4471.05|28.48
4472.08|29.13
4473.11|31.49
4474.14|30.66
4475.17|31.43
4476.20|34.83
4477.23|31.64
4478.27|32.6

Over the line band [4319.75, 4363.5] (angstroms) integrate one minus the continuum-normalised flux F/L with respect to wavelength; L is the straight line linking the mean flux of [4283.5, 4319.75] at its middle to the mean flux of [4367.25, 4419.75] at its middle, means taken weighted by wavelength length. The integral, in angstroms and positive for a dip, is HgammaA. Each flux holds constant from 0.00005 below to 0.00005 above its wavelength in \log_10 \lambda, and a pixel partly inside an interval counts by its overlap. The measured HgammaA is 2.7 angstroms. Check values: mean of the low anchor 29.5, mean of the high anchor 30.7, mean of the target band 28.2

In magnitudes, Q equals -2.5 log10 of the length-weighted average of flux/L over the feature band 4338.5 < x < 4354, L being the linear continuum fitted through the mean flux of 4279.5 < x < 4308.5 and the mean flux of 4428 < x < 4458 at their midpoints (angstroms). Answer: 0.14 mag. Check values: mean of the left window 29.5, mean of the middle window 26.3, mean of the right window 30.8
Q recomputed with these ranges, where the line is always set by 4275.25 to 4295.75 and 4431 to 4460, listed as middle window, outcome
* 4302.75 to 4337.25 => 0.04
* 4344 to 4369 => 0.01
